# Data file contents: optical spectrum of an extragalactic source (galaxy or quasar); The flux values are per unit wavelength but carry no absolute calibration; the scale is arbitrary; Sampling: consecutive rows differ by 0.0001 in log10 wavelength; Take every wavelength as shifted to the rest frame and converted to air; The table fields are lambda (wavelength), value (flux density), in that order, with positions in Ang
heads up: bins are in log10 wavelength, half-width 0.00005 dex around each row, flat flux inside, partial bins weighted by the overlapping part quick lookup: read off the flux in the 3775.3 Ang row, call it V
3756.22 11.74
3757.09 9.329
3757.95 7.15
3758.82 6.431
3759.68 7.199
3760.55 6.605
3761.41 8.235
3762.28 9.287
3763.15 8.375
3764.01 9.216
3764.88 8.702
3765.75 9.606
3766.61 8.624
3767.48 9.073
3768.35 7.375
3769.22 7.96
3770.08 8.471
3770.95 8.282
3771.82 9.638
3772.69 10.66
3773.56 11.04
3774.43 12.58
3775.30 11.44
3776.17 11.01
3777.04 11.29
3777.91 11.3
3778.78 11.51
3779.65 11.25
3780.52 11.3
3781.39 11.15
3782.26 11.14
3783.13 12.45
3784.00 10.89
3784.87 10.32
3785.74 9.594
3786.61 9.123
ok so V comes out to 11.44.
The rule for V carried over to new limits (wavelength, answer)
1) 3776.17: 11.01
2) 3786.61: 9.123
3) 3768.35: 7.375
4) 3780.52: 11.3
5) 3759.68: 7.199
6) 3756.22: 11.74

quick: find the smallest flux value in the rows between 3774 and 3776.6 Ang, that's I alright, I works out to 11.01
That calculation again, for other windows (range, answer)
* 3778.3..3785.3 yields 10.32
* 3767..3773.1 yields 7.375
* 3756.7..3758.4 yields 7.15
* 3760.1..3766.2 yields 6.605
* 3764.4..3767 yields 8.624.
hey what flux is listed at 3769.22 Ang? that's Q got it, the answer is 7.96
